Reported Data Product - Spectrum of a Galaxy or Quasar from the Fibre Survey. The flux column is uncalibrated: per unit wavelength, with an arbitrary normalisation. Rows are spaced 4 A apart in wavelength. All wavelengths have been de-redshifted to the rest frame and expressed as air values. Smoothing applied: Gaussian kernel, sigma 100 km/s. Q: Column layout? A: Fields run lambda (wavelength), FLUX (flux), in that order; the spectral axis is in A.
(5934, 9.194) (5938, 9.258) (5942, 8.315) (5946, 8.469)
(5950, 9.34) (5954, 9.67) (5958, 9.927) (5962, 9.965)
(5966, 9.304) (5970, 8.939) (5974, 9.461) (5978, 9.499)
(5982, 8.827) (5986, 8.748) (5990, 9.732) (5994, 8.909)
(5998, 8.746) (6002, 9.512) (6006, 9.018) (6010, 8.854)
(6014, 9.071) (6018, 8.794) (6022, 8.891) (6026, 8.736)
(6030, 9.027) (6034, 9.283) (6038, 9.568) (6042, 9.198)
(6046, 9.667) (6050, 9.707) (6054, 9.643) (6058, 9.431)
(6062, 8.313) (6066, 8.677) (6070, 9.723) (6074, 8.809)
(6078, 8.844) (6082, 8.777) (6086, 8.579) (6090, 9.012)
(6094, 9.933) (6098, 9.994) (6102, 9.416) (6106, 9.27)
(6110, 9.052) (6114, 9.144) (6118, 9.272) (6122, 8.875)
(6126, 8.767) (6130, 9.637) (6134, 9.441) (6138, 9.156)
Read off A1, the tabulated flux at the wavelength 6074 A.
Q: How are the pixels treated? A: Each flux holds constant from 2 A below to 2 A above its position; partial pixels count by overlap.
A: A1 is 8.809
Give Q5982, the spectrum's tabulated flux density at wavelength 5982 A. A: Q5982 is 8.827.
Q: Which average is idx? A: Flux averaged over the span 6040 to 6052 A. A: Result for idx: 9.52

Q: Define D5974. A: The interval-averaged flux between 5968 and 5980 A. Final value 9.3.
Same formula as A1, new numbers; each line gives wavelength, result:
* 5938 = 9.258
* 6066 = 8.677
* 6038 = 9.568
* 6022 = 8.891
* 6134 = 9.441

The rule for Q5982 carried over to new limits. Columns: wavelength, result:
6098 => 9.994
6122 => 8.875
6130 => 9.637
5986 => 8.748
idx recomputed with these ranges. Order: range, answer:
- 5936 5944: 8.79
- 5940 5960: 9.14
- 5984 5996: 9.13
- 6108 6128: 9.02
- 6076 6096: 9.03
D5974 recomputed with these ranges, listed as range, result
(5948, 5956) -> 9.5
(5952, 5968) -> 9.72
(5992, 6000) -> 8.83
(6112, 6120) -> 9.21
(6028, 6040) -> 9.29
